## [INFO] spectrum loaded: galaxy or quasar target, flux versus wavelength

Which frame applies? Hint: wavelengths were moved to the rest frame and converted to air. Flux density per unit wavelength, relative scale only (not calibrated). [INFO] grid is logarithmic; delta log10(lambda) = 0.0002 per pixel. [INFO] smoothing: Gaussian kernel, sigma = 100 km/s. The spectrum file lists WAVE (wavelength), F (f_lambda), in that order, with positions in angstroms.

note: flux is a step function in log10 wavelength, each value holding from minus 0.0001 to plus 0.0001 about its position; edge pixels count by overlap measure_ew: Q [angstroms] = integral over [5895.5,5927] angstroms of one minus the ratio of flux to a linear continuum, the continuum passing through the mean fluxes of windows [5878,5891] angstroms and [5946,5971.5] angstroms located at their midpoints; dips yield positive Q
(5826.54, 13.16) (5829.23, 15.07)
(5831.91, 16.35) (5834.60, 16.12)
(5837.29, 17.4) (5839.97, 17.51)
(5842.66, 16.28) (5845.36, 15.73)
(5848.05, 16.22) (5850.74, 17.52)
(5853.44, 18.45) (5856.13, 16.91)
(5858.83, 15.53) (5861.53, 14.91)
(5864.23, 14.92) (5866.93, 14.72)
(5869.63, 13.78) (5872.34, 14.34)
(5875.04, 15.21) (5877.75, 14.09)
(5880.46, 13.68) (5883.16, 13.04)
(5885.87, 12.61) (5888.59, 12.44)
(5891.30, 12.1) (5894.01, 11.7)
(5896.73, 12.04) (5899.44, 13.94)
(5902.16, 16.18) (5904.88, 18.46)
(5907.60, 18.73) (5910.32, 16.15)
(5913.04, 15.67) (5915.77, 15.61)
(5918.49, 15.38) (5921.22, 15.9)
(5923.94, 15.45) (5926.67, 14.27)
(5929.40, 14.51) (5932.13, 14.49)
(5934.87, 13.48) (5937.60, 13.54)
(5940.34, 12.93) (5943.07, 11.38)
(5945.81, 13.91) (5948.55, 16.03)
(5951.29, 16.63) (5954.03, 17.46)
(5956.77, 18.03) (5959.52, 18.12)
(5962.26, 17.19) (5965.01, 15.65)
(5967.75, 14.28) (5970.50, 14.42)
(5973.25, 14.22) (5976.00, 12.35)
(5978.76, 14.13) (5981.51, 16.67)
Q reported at -3.40 angstroms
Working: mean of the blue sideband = 13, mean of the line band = 15.7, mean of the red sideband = 16.3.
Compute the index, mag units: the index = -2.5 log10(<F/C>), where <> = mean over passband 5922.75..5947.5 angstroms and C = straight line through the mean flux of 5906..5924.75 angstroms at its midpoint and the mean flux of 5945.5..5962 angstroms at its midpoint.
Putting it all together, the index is 0.20 mag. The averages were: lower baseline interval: 16.2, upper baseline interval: 16.9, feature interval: 13.8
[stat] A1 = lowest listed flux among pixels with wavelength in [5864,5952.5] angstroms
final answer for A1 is 11.38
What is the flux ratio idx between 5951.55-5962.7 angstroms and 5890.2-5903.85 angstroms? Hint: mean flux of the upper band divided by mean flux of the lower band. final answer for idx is 1.3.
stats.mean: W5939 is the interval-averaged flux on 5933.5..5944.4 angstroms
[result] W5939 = 12.8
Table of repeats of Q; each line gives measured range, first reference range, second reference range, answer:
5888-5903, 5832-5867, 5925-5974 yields 2.6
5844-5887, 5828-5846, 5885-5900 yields -2.3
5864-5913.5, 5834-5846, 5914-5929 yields 4.5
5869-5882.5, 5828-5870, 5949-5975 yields 1.6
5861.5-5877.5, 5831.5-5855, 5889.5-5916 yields 1.4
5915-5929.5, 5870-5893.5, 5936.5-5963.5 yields -0.6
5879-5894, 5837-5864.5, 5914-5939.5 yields 2.9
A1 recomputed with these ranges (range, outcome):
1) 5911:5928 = 14.27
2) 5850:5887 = 12.61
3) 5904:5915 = 15.67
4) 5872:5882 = 13.68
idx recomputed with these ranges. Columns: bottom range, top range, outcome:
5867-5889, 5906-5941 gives 1.10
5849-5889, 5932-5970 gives 1.02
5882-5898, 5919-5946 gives 1.14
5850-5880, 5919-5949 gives 0.92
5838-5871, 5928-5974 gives 0.94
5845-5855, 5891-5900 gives 0.72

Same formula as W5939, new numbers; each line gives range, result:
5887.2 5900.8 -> 12.4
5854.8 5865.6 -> 15.6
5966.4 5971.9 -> 14.3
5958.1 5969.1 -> 16.3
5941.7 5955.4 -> 15.1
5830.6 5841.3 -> 16.9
